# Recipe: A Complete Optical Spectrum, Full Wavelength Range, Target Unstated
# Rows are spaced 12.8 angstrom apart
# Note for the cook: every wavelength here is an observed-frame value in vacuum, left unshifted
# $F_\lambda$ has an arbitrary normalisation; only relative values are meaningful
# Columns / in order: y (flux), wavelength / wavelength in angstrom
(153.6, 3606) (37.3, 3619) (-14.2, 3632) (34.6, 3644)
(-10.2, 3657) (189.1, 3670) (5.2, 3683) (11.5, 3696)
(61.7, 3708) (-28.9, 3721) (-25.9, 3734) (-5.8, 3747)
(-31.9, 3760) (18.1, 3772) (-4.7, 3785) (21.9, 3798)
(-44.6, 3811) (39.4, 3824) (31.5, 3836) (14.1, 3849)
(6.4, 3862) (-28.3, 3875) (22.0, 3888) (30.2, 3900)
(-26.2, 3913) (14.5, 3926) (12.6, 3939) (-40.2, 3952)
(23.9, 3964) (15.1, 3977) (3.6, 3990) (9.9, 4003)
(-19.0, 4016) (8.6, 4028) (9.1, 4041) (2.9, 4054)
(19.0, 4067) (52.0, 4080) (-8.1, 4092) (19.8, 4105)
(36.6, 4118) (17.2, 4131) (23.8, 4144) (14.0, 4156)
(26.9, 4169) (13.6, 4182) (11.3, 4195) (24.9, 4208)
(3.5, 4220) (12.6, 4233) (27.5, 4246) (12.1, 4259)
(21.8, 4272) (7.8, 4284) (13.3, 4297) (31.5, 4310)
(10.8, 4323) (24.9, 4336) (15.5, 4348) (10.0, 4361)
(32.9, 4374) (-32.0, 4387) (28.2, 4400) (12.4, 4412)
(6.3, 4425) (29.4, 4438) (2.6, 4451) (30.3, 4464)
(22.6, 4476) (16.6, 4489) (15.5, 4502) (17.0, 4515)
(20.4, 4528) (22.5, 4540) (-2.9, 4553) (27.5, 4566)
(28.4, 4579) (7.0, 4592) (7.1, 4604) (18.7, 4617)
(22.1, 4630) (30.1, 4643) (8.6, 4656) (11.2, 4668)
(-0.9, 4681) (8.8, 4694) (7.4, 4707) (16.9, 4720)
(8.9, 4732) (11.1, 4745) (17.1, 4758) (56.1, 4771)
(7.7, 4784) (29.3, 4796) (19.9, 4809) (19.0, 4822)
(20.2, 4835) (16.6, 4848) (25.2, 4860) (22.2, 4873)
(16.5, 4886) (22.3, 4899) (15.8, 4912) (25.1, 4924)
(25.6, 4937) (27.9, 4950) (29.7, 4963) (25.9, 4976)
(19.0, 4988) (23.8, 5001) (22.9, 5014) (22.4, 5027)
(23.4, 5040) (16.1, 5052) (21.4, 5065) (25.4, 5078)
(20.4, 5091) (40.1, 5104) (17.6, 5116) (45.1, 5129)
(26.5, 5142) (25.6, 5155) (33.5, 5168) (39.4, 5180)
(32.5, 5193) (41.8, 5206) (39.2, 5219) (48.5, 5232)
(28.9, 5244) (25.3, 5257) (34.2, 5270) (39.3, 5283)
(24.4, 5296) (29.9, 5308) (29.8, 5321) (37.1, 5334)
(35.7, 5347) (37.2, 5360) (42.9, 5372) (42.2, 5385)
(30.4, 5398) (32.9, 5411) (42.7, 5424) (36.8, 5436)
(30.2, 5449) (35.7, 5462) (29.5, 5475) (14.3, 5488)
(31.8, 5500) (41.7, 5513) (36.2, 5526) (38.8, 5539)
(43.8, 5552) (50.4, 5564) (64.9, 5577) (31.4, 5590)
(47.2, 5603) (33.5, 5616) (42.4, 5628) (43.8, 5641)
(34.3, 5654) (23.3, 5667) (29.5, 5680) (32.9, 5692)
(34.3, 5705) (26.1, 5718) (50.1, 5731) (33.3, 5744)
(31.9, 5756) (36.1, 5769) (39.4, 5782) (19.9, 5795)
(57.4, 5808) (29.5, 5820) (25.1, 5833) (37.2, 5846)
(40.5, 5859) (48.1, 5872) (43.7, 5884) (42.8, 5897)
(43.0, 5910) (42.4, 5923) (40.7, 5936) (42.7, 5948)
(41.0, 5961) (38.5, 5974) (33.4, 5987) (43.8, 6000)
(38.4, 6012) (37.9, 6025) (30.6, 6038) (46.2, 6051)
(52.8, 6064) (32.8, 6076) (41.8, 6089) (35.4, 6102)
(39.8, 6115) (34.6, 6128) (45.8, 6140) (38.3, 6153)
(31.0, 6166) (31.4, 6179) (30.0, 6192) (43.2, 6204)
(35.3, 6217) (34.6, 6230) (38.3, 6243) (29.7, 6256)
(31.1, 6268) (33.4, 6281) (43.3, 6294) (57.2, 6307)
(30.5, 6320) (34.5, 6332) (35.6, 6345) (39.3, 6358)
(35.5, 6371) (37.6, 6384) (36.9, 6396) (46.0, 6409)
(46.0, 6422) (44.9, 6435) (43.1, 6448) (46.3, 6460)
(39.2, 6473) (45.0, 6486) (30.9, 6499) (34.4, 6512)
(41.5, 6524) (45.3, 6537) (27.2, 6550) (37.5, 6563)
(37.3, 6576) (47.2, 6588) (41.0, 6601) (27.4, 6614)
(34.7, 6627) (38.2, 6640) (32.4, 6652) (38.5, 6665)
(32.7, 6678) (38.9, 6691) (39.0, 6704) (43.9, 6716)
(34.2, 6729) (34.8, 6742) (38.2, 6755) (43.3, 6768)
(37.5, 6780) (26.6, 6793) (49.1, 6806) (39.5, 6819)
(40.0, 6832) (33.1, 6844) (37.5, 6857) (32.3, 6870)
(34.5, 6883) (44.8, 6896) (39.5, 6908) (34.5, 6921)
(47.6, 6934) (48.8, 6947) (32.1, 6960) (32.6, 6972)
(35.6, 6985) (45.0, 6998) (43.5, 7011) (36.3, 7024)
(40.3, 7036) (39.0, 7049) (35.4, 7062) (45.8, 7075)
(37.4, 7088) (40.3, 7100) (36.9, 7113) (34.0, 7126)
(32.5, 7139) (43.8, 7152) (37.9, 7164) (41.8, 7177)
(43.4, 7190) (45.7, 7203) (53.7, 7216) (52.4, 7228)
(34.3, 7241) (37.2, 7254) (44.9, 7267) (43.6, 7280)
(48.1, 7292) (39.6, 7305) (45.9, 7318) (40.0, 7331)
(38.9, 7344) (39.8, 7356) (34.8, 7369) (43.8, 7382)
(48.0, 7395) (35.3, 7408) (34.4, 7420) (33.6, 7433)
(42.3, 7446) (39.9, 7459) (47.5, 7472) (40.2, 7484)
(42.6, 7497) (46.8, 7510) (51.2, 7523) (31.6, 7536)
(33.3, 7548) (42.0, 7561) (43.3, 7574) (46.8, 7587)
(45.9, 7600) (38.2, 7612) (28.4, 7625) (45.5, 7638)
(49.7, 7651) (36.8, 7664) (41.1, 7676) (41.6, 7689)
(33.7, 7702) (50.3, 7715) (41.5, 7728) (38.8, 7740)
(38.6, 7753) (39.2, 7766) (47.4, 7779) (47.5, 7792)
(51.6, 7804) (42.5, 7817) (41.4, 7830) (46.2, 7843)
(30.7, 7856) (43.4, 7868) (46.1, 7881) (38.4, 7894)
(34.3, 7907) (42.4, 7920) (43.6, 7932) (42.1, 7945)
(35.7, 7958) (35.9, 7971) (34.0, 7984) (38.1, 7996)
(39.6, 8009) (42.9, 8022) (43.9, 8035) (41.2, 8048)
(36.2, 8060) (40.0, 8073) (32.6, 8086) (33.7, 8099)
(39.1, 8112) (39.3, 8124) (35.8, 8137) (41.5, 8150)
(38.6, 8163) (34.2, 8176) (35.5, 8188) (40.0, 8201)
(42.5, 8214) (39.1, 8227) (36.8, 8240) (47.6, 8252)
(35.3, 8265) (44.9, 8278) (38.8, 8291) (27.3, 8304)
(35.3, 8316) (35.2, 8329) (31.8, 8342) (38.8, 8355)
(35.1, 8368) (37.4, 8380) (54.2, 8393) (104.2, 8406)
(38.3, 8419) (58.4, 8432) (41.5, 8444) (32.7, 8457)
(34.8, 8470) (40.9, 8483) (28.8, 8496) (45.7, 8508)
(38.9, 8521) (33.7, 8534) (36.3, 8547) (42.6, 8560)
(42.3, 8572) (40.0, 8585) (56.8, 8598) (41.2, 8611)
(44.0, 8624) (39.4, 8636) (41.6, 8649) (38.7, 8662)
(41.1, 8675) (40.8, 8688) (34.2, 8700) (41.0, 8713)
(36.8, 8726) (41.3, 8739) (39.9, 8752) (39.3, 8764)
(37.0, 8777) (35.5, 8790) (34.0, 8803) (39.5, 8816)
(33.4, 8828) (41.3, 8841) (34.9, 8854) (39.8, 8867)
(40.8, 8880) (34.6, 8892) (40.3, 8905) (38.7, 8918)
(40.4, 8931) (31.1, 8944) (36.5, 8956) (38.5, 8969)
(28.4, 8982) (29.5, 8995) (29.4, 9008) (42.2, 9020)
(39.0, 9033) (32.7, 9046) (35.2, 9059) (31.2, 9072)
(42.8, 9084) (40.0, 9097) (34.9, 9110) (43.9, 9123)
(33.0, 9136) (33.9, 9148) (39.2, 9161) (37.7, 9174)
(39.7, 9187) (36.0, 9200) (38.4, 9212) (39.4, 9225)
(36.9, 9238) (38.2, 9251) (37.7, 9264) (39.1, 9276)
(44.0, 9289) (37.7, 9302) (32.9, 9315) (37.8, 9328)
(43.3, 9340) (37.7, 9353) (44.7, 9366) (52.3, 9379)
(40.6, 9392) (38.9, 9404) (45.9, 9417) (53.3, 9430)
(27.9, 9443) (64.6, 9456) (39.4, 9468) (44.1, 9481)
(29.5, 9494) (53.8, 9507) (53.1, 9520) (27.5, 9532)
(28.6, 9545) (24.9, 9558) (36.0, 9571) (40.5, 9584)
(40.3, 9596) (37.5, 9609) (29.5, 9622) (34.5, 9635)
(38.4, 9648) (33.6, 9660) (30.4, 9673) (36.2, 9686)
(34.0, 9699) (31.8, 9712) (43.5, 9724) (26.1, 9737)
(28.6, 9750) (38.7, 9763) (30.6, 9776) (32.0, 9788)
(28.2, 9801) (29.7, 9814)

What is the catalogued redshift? 0.280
